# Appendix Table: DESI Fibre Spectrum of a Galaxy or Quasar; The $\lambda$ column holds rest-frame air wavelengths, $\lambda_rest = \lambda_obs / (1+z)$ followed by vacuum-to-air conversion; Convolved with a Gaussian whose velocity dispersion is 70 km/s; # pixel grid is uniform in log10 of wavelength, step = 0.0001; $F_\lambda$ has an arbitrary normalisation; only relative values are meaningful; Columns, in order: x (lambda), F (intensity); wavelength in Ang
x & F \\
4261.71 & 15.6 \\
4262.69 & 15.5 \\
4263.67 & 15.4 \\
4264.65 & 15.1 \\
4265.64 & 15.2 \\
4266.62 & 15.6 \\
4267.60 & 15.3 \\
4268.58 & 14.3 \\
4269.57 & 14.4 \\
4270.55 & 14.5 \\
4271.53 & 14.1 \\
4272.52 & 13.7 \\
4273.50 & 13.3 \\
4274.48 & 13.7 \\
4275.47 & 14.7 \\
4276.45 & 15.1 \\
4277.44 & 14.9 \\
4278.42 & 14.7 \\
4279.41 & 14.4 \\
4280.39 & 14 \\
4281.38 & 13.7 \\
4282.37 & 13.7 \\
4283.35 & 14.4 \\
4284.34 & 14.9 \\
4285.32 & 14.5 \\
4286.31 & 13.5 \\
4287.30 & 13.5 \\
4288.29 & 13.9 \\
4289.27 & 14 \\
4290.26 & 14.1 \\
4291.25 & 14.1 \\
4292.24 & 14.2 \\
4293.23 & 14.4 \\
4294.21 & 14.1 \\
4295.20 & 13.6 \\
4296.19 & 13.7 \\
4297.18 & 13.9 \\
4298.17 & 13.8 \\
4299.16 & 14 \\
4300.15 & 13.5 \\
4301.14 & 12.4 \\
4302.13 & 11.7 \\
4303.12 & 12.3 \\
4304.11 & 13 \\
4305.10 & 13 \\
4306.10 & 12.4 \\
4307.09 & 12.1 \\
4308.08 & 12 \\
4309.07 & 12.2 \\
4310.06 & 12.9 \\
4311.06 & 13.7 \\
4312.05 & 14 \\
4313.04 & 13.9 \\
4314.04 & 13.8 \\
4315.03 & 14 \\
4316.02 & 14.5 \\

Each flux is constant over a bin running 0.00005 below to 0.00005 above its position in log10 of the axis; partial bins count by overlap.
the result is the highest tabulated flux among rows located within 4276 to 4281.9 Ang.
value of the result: 15.1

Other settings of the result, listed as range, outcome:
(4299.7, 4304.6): 13.5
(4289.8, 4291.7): 14.1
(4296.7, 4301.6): 14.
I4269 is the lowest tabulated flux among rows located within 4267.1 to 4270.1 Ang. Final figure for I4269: 14.3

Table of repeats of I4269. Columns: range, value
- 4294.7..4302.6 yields 11.7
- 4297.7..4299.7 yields 13.8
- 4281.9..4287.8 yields 13.5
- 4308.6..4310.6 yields 12.2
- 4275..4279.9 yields 14.4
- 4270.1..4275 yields 13.3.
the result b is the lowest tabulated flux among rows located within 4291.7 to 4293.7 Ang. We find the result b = 14.2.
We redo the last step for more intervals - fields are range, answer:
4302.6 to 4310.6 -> 12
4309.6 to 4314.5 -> 12.9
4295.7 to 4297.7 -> 13.7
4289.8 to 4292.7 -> 14.1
